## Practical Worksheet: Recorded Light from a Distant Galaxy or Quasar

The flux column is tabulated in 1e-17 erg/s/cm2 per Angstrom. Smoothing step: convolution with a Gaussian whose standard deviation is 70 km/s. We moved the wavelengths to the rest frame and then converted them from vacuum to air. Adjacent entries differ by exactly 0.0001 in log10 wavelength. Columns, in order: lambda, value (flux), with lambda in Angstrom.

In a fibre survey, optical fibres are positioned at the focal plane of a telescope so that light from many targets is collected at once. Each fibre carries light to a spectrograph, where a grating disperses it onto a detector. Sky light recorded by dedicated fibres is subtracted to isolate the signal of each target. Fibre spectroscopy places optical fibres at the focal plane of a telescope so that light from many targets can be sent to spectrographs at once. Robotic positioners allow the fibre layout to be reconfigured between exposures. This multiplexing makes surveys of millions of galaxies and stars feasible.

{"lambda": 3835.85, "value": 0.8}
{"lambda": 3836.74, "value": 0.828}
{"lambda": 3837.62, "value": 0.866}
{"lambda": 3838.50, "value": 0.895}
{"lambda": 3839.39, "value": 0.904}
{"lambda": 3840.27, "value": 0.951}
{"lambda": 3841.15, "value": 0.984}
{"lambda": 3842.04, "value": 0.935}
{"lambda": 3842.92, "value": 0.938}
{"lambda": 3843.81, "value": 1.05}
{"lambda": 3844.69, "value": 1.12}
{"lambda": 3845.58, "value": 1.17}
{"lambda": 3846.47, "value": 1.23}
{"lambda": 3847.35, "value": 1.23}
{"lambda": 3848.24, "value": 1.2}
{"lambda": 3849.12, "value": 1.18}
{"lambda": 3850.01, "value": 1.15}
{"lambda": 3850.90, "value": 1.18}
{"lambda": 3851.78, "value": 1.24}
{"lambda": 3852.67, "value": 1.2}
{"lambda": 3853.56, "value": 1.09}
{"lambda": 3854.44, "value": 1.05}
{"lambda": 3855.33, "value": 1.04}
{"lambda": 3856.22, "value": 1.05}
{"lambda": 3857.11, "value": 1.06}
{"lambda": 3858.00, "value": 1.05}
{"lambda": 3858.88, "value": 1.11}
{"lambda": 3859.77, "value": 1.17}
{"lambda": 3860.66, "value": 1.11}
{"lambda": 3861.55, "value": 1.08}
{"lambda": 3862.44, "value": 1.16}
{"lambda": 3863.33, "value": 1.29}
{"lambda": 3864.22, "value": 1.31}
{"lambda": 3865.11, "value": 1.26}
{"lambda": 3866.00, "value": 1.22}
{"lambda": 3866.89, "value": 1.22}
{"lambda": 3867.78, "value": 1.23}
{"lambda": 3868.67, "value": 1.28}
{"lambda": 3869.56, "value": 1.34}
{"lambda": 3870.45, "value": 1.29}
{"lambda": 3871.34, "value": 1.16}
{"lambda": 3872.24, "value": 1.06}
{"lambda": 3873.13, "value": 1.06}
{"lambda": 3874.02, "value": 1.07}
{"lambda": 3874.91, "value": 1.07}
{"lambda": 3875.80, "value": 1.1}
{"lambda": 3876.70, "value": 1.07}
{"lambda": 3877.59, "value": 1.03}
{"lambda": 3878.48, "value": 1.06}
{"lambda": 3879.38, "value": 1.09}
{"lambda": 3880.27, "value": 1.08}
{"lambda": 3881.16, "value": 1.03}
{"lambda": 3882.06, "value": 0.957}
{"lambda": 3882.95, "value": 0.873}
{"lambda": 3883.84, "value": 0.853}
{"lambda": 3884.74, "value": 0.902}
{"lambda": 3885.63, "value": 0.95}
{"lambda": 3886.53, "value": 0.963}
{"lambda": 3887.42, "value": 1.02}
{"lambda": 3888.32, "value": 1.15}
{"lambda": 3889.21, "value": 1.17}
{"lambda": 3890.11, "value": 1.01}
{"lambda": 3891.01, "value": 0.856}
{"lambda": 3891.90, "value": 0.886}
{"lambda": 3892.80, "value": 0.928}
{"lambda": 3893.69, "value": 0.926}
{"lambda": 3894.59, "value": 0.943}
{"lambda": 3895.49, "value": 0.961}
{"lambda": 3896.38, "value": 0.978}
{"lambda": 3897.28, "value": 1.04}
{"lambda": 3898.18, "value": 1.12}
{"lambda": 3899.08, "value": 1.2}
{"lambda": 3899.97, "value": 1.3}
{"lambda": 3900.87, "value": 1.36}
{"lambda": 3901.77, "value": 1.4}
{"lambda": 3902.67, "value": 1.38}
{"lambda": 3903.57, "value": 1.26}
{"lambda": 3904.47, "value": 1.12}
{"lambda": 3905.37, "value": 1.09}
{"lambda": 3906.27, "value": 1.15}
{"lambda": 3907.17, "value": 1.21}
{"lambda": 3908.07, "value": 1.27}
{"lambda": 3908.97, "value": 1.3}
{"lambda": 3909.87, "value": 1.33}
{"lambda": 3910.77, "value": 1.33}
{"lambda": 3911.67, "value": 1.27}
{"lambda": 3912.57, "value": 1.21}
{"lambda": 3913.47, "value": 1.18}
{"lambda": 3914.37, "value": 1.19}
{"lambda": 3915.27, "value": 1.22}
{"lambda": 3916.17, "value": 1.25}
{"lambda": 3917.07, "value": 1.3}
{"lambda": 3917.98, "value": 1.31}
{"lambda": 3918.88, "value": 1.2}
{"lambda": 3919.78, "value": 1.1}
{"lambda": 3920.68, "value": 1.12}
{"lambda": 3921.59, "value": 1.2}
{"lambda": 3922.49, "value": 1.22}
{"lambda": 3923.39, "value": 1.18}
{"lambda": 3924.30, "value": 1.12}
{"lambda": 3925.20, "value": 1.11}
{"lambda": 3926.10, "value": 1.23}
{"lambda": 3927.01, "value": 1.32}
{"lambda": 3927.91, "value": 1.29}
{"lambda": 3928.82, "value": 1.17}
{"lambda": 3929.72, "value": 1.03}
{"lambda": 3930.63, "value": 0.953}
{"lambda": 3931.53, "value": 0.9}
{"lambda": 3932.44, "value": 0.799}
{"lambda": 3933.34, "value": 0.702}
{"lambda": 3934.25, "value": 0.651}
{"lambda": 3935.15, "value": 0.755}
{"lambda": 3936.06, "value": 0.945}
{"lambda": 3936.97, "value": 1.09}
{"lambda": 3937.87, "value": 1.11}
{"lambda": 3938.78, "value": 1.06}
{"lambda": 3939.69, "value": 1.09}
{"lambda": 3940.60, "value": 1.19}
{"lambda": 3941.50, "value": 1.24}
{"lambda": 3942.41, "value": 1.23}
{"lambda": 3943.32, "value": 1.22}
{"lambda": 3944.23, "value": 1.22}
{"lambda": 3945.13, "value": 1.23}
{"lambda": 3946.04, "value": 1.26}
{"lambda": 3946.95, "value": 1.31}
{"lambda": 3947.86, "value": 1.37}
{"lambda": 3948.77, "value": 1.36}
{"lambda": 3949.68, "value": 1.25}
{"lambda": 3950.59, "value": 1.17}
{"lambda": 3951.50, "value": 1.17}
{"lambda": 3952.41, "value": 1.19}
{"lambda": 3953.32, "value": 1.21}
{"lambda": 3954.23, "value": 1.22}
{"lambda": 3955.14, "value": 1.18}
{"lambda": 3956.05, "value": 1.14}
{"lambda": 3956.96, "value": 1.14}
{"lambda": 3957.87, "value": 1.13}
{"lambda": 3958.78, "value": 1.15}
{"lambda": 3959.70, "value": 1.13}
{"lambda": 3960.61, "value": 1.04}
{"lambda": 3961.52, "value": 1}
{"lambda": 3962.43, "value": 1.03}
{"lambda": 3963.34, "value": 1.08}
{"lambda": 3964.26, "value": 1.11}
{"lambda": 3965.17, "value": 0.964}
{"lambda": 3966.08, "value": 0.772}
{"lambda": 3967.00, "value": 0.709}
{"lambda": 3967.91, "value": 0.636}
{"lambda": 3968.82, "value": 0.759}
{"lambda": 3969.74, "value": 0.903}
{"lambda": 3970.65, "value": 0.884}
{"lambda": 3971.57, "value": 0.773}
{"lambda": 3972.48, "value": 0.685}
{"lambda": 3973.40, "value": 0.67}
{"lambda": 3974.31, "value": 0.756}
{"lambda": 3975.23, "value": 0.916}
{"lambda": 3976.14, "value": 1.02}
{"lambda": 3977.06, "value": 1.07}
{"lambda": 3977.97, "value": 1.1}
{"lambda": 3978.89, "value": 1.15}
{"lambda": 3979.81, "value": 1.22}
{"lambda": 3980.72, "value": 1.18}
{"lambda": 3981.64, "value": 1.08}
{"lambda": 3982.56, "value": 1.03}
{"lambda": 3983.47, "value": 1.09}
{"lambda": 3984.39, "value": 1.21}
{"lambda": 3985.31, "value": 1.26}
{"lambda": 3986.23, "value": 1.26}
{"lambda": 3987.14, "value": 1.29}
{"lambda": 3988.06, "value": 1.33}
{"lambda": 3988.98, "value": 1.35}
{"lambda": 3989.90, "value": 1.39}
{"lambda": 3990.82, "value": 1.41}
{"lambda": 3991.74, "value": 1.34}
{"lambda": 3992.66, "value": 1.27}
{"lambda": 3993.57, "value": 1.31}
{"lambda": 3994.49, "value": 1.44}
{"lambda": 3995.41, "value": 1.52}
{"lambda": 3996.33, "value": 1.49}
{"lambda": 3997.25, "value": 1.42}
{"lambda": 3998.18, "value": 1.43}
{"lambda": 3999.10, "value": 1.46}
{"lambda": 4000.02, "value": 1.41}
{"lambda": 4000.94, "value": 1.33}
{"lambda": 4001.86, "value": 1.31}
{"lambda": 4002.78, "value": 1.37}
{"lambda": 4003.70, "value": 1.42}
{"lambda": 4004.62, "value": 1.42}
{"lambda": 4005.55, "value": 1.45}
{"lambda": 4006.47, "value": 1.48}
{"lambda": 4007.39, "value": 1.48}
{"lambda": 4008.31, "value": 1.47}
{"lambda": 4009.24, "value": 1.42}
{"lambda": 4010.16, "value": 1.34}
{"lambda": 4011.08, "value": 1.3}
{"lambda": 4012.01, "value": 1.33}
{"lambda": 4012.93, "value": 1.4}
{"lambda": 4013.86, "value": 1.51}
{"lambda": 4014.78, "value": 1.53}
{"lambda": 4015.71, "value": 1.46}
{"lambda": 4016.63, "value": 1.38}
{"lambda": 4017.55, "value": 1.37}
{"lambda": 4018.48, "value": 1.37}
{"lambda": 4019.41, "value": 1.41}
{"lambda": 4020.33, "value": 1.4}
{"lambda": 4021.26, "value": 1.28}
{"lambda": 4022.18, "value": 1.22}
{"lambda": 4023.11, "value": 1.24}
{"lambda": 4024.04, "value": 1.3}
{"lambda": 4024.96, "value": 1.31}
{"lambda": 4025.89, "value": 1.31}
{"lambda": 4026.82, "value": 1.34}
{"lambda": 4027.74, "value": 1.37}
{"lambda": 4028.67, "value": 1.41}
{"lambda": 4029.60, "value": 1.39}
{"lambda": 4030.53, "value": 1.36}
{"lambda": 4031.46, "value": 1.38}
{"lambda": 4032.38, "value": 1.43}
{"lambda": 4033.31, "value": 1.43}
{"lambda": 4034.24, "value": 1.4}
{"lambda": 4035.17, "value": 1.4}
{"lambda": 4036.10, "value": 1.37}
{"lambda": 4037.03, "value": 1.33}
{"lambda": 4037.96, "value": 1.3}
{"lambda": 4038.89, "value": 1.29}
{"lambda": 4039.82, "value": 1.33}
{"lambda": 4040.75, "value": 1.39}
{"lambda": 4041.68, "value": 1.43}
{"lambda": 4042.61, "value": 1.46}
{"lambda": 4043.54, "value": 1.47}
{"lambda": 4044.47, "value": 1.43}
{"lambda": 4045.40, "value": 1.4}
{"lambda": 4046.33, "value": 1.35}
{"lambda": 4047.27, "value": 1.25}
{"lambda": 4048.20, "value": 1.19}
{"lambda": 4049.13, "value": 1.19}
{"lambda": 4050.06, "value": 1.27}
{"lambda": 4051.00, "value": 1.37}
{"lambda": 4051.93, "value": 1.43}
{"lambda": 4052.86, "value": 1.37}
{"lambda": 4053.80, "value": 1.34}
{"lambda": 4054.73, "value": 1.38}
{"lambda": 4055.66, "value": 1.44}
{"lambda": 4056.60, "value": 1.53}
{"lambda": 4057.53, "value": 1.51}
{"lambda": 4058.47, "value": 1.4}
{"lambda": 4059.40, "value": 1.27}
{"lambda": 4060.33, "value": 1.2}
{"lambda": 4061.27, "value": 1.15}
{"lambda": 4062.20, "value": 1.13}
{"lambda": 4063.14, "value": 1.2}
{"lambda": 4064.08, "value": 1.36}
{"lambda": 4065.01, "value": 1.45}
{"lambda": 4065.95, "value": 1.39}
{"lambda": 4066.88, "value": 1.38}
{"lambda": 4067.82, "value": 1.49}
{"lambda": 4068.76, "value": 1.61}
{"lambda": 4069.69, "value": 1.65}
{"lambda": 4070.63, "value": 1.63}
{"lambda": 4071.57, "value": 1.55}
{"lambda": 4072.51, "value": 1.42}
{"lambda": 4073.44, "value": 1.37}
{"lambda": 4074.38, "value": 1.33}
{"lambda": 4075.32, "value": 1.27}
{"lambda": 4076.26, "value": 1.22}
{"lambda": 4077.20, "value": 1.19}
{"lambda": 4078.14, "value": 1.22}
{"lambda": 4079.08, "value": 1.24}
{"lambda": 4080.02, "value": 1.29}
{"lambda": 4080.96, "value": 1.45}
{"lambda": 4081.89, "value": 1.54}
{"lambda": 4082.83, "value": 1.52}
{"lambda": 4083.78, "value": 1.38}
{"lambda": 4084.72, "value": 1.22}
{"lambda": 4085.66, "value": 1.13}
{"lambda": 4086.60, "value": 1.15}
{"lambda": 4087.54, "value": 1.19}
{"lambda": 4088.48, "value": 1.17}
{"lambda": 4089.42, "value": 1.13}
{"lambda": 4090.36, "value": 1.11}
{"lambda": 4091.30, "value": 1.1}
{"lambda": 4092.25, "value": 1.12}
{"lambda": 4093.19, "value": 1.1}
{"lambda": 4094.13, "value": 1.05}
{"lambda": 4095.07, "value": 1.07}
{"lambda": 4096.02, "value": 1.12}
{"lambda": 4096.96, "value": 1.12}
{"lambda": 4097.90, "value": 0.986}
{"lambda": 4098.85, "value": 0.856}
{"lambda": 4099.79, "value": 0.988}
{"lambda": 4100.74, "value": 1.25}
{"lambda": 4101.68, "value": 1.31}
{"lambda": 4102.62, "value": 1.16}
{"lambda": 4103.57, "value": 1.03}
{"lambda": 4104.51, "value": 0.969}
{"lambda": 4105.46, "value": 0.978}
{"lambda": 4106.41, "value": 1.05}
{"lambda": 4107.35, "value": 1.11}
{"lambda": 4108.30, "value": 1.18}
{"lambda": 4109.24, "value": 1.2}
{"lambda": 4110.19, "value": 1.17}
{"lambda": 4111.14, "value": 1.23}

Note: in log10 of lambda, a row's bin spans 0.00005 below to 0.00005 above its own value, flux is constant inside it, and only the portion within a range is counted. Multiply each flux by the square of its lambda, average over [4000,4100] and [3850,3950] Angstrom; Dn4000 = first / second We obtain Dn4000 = 1.27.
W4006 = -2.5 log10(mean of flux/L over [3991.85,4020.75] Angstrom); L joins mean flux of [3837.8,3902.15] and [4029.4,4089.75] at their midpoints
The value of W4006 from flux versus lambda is -0.11 mag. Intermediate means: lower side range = 1.09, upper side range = 1.35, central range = 1.41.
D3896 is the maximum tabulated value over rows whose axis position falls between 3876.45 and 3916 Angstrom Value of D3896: 1.4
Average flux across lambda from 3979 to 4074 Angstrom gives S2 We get 1.36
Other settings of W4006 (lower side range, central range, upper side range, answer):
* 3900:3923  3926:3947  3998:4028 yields 0.184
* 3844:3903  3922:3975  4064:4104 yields 0.107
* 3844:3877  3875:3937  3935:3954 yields 0.072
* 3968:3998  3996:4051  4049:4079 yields -0.103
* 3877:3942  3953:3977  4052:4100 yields 0.204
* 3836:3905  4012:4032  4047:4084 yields -0.053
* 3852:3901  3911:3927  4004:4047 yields -0.032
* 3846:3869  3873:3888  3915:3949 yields 0.147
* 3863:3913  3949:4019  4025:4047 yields 0.077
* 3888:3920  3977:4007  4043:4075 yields -0.024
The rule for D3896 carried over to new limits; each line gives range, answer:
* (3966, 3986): 1.26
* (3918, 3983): 1.37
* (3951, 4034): 1.53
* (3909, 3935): 1.33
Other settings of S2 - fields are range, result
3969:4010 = 1.23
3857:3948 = 1.12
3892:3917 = 1.18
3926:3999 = 1.12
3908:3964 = 1.15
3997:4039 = 1.38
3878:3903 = 1.05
